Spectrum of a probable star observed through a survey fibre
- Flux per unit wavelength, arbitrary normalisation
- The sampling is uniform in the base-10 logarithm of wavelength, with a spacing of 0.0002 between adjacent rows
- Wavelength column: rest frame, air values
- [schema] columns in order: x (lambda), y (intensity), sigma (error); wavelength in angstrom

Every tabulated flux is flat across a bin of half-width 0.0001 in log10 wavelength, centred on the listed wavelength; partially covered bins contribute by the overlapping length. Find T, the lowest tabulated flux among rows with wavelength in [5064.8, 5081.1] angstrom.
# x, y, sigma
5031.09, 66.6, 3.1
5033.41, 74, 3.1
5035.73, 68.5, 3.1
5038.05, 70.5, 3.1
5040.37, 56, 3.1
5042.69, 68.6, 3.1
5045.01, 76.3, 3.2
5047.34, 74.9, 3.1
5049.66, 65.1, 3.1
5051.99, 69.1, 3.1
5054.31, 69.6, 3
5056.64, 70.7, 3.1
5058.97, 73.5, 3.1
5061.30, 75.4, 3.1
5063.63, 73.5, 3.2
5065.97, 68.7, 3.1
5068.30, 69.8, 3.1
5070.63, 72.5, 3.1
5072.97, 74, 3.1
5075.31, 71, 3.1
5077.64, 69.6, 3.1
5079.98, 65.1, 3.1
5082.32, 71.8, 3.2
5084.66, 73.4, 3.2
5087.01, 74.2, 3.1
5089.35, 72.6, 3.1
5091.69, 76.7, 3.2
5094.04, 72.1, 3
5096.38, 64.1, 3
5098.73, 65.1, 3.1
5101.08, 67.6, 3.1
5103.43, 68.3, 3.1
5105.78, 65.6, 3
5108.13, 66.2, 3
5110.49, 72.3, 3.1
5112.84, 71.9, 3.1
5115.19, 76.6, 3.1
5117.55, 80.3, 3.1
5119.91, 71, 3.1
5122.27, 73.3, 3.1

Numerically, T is 65.1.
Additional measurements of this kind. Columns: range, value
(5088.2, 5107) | 64.1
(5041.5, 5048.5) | 68.6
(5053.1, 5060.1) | 69.6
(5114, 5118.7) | 76.6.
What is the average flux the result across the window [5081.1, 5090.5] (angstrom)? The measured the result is 72.9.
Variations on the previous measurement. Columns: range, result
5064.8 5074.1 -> 71.2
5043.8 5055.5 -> 71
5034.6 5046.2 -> 68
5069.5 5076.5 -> 72.5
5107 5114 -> 70.1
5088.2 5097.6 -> 71.4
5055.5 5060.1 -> 72.1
